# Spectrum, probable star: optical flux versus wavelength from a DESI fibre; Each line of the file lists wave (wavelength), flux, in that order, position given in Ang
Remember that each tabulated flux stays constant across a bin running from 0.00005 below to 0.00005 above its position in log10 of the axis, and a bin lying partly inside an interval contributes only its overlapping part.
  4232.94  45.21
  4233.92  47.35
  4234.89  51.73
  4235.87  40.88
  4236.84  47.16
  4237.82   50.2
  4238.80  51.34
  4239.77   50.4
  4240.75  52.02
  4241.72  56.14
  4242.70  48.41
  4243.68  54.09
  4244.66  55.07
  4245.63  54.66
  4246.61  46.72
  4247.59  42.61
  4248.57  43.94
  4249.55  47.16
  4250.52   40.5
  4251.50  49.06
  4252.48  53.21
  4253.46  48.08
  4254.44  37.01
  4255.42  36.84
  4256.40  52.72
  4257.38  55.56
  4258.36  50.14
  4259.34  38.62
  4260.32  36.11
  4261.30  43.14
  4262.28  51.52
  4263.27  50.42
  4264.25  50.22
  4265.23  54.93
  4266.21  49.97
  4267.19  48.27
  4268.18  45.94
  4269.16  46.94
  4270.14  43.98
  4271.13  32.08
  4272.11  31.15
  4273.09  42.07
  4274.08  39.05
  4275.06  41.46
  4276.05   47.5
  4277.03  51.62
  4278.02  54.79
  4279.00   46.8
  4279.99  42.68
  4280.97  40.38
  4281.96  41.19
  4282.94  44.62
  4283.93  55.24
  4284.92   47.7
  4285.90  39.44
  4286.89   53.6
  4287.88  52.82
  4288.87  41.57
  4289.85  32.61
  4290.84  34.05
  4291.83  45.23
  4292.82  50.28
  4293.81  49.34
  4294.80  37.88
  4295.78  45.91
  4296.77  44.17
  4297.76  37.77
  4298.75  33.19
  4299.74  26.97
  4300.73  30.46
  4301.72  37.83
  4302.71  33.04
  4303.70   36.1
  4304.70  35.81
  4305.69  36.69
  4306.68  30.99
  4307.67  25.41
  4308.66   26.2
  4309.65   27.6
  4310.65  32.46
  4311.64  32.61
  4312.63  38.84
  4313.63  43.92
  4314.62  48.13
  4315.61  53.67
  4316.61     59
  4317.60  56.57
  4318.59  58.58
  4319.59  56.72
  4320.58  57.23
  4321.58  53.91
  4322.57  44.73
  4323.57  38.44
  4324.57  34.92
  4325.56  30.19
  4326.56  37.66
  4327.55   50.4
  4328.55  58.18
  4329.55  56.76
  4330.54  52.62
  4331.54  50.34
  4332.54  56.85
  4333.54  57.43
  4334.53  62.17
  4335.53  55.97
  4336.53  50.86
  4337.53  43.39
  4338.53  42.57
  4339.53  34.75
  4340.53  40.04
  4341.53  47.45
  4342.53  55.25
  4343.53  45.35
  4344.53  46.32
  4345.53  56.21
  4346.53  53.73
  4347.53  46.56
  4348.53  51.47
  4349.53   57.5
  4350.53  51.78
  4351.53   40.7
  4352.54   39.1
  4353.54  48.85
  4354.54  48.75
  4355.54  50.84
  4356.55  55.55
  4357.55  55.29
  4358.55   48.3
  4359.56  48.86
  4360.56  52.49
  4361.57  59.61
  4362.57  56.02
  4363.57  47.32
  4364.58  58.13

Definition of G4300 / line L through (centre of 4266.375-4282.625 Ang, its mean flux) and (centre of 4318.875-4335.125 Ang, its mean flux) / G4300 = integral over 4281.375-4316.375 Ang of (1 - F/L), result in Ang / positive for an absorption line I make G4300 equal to 5.1 Ang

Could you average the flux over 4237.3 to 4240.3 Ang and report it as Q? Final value 50.5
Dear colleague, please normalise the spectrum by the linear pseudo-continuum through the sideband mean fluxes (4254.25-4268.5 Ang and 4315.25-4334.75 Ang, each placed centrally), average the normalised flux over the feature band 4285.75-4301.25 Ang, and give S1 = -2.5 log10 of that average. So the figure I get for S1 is 0.195 mag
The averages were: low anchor 47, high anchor 51.2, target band 41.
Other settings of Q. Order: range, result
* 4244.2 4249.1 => 48.5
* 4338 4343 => 43.9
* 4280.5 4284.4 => 45.3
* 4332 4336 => 58.1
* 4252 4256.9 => 45.6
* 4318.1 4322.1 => 56.5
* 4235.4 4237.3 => 44.1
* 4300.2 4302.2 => 34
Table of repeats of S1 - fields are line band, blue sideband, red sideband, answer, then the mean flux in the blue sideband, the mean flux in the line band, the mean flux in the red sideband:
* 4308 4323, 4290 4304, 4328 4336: 0.058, 38.6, 45.8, 56.2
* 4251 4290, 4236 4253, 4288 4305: -0.041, 49.4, 45.6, 38.7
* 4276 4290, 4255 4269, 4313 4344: 0.037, 47.5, 46.5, 49.4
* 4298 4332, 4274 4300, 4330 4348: 0.131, 43.8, 41.9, 49.9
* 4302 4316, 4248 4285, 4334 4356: 0.304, 45.6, 35.7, 48.6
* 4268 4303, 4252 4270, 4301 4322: 0.057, 47.1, 42.3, 41.8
